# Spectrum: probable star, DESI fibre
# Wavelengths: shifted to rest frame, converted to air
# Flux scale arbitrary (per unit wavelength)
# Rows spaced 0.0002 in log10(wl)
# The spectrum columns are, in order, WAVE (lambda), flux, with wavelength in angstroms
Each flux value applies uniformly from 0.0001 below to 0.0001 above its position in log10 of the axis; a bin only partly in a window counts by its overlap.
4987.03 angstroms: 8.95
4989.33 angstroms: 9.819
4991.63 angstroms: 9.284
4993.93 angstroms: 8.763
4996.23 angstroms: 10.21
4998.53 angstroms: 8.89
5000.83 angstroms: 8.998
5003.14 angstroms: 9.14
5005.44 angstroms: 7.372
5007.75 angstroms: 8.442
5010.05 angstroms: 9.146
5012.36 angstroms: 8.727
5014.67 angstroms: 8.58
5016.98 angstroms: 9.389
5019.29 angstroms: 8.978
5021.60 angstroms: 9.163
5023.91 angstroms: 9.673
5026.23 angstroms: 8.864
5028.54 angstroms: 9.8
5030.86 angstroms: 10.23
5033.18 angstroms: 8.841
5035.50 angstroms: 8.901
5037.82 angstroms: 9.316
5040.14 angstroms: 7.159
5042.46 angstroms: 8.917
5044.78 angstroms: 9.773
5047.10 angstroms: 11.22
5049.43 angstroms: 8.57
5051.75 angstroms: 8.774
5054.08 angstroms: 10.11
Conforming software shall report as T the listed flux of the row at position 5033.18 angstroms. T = 8.841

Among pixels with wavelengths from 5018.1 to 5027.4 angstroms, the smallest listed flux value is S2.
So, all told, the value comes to 8.864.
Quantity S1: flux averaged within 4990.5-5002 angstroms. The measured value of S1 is 9.23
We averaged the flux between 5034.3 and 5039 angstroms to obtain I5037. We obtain 9.09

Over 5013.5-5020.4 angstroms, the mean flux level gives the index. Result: 8.98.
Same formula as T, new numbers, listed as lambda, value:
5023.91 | 9.673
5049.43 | 8.57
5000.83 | 8.998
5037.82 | 9.316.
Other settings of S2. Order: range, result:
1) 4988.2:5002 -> 8.763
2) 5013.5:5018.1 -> 8.58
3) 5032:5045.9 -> 7.159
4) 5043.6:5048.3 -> 9.773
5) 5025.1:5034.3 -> 8.841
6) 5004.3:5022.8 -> 7.372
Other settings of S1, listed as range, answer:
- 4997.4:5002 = 8.94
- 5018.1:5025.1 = 9.27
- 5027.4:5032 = 10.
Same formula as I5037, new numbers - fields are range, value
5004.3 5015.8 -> 8.45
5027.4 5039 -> 9.41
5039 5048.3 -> 9.27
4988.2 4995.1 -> 9.29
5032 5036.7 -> 8.87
